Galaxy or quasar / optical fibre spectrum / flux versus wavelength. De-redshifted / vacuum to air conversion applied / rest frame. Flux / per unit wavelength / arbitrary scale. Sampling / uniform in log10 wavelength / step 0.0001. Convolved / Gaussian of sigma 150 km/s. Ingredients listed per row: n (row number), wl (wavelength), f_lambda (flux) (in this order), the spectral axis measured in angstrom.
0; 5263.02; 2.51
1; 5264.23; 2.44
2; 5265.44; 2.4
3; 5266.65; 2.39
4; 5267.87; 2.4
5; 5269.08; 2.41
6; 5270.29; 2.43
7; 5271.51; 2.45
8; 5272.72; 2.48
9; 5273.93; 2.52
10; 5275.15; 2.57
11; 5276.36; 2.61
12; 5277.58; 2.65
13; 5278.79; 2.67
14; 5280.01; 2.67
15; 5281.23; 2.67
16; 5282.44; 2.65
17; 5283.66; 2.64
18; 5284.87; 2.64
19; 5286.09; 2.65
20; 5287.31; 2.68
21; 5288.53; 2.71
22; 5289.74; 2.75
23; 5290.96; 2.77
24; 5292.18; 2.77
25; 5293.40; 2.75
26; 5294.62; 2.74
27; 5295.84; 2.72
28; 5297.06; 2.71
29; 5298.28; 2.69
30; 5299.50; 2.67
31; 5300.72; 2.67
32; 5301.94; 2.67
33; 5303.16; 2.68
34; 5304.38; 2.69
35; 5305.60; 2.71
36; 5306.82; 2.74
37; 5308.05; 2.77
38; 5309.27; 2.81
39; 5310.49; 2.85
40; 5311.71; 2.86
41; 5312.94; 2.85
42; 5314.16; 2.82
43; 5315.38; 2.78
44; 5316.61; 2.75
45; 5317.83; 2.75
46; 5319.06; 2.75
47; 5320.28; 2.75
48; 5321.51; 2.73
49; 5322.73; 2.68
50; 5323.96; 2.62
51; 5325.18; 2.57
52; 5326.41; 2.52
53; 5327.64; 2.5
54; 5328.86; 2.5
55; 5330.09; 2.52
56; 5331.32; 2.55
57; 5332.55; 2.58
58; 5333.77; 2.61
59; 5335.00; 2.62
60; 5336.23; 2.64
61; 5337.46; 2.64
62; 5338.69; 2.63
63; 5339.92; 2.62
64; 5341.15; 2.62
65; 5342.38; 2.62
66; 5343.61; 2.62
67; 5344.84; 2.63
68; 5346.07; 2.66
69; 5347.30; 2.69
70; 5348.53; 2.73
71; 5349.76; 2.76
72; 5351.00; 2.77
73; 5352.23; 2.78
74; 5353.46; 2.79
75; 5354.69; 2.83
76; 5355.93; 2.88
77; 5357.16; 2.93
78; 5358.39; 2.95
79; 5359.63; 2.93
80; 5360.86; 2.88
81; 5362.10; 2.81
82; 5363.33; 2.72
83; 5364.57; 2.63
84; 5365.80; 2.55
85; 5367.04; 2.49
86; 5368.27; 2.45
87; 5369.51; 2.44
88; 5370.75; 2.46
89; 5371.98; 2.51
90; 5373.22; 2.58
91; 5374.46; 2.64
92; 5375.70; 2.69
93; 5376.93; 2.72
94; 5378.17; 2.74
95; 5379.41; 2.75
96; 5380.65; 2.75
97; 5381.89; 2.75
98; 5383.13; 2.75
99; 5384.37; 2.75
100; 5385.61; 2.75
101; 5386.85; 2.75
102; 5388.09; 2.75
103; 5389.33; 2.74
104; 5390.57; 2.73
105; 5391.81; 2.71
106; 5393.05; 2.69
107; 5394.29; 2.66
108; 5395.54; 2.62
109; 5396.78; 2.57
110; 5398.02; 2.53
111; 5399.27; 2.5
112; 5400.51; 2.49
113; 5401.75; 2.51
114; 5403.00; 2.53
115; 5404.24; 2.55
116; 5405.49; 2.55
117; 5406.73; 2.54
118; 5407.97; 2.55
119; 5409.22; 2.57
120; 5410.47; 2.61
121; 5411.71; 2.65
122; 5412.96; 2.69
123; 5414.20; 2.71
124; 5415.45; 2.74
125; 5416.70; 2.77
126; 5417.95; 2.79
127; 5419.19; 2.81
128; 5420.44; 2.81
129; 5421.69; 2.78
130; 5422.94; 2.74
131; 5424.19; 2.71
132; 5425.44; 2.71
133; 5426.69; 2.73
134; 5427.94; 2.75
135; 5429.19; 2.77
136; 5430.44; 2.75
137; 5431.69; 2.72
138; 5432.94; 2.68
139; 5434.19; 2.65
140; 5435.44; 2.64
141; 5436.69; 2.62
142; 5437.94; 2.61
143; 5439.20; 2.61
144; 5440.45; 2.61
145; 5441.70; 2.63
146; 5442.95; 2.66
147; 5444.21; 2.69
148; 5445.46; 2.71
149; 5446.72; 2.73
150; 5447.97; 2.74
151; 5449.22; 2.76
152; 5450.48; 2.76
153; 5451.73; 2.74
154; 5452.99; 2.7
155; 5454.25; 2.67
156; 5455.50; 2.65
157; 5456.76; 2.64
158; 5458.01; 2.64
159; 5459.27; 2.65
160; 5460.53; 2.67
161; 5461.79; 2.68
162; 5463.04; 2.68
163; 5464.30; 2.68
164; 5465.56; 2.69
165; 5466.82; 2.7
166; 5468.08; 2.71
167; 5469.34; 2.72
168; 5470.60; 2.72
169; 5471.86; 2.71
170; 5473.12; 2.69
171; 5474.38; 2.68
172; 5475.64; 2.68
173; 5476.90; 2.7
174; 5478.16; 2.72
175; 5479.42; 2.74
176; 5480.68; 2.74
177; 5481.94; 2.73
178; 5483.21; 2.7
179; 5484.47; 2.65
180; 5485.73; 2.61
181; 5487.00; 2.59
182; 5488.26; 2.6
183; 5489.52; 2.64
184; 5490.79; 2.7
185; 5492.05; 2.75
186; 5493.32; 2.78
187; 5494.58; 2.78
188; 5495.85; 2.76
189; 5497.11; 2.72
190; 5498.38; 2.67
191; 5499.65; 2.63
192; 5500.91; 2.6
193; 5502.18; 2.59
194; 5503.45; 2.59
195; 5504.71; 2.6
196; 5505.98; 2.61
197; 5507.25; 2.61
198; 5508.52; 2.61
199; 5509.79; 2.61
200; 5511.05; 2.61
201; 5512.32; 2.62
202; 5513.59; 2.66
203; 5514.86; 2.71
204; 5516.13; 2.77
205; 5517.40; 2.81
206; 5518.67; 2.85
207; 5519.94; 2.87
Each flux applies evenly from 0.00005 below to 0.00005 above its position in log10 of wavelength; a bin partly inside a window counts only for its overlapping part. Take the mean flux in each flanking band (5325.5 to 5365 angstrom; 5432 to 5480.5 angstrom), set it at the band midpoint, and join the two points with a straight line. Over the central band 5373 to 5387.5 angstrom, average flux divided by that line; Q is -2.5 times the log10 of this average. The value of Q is -0.01 mag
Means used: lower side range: 2.69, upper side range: 2.68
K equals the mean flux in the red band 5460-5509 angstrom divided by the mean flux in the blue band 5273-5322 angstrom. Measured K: 0.99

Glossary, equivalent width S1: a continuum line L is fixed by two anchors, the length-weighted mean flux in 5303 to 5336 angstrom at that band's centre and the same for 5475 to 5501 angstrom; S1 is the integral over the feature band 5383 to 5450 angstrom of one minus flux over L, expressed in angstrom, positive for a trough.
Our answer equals 0.42 angstrom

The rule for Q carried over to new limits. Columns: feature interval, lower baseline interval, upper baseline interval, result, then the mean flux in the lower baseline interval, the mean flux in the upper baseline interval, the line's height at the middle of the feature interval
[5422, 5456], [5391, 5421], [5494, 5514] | -0.02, 2.63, 2.64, 2.63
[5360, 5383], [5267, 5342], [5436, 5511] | 0.01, 2.66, 2.68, 2.66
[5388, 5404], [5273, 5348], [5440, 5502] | 0.03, 2.67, 2.69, 2.68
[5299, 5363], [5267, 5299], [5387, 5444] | -0.03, 2.63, 2.66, 2.64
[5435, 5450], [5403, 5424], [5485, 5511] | 0.00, 2.68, 2.65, 2.67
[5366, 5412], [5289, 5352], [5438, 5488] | 0.03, 2.69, 2.68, 2.69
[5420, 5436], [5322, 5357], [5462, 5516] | -0.02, 2.65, 2.67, 2.67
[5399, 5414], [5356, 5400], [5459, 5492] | 0.05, 2.68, 2.69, 2.68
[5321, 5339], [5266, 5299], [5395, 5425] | 0.01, 2.62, 2.64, 2.63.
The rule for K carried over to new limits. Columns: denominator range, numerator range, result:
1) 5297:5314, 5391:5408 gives 0.94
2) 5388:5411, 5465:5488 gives 1.04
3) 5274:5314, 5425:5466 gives 0.99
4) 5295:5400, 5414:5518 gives 1.00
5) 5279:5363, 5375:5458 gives 0.99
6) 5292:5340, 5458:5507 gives 1.00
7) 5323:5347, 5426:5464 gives 1.03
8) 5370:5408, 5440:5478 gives 1.02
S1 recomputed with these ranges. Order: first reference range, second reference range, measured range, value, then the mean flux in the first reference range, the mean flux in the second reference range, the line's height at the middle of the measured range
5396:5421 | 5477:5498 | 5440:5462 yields -0.2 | 2.62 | 2.7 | 2.66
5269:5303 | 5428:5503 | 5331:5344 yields 0.2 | 2.65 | 2.69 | 2.66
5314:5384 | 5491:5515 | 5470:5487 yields -0.2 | 2.68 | 2.66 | 2.66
